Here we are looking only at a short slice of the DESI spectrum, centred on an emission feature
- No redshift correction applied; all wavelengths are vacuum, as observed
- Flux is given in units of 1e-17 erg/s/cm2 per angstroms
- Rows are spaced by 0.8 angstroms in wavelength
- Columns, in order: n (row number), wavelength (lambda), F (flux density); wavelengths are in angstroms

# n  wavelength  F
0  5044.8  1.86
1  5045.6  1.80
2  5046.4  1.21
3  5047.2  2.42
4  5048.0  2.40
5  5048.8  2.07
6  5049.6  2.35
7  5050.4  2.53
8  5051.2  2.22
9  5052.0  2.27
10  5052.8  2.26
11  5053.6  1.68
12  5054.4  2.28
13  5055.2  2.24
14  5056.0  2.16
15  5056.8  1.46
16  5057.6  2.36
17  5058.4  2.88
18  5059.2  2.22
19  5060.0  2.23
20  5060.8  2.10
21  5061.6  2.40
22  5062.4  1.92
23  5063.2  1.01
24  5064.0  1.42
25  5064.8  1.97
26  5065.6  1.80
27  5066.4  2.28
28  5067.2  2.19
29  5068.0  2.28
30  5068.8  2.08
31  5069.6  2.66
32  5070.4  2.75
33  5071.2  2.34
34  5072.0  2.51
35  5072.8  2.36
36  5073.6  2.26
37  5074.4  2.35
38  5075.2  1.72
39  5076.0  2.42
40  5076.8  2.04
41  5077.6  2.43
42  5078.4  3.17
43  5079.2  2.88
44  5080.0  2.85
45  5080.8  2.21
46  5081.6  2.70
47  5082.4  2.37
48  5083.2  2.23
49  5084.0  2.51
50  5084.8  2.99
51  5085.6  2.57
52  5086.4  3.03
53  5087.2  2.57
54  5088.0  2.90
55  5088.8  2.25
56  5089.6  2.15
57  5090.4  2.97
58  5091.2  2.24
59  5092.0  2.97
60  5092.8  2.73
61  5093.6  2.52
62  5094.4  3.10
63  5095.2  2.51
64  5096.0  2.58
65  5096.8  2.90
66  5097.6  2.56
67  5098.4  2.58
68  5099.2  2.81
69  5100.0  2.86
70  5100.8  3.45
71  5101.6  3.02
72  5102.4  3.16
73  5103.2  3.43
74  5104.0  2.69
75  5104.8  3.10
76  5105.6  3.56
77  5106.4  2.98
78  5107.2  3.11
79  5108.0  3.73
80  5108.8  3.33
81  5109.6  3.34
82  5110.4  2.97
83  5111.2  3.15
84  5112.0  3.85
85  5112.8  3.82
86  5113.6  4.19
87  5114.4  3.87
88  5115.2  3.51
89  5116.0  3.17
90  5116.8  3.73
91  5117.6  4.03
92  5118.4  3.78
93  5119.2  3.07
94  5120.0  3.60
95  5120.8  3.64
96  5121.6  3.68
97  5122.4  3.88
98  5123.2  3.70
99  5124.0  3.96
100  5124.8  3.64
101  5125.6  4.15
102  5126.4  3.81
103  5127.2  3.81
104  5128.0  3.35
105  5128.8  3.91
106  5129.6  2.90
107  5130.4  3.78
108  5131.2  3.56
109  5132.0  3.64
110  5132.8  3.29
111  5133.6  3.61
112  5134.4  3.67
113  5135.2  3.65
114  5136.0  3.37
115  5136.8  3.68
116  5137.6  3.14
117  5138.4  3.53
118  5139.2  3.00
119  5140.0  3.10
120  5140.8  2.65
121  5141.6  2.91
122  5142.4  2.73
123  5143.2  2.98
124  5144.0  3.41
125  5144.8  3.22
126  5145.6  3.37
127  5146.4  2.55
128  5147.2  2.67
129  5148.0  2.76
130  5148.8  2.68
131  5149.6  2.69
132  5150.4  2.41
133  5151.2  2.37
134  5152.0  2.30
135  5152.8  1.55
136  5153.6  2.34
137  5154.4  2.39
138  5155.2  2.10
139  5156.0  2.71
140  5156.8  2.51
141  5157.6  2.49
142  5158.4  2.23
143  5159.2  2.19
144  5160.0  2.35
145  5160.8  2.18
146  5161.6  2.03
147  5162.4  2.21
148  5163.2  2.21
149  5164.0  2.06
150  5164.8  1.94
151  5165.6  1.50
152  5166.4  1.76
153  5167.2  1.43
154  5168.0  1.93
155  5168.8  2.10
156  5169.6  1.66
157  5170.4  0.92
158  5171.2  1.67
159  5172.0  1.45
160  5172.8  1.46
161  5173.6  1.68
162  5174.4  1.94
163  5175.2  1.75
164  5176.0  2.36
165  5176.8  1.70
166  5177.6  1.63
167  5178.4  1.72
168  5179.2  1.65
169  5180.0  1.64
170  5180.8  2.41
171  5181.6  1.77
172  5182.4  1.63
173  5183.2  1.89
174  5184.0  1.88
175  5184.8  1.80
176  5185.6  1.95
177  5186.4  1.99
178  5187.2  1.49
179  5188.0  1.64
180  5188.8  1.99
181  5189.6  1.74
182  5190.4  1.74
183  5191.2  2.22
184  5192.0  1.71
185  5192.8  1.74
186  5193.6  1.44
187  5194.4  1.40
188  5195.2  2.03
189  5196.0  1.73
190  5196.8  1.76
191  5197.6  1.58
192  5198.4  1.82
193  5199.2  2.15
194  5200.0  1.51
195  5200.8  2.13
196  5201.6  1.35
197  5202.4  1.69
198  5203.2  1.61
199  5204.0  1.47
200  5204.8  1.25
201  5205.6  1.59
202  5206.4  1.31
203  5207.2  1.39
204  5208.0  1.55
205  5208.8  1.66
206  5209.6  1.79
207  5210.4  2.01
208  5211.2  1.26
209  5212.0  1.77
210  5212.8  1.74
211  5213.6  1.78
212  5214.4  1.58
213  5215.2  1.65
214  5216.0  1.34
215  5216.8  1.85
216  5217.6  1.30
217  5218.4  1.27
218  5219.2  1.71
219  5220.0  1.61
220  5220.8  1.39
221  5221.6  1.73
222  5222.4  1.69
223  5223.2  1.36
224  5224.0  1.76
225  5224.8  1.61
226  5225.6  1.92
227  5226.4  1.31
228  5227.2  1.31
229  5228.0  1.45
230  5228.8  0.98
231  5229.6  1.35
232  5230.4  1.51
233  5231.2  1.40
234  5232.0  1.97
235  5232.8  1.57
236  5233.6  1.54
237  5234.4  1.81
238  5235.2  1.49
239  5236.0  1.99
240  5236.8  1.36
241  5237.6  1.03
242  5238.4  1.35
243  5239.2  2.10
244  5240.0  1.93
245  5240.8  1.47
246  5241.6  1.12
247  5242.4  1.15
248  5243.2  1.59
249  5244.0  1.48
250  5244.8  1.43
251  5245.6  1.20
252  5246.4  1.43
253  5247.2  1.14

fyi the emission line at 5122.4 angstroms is C IV 1549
